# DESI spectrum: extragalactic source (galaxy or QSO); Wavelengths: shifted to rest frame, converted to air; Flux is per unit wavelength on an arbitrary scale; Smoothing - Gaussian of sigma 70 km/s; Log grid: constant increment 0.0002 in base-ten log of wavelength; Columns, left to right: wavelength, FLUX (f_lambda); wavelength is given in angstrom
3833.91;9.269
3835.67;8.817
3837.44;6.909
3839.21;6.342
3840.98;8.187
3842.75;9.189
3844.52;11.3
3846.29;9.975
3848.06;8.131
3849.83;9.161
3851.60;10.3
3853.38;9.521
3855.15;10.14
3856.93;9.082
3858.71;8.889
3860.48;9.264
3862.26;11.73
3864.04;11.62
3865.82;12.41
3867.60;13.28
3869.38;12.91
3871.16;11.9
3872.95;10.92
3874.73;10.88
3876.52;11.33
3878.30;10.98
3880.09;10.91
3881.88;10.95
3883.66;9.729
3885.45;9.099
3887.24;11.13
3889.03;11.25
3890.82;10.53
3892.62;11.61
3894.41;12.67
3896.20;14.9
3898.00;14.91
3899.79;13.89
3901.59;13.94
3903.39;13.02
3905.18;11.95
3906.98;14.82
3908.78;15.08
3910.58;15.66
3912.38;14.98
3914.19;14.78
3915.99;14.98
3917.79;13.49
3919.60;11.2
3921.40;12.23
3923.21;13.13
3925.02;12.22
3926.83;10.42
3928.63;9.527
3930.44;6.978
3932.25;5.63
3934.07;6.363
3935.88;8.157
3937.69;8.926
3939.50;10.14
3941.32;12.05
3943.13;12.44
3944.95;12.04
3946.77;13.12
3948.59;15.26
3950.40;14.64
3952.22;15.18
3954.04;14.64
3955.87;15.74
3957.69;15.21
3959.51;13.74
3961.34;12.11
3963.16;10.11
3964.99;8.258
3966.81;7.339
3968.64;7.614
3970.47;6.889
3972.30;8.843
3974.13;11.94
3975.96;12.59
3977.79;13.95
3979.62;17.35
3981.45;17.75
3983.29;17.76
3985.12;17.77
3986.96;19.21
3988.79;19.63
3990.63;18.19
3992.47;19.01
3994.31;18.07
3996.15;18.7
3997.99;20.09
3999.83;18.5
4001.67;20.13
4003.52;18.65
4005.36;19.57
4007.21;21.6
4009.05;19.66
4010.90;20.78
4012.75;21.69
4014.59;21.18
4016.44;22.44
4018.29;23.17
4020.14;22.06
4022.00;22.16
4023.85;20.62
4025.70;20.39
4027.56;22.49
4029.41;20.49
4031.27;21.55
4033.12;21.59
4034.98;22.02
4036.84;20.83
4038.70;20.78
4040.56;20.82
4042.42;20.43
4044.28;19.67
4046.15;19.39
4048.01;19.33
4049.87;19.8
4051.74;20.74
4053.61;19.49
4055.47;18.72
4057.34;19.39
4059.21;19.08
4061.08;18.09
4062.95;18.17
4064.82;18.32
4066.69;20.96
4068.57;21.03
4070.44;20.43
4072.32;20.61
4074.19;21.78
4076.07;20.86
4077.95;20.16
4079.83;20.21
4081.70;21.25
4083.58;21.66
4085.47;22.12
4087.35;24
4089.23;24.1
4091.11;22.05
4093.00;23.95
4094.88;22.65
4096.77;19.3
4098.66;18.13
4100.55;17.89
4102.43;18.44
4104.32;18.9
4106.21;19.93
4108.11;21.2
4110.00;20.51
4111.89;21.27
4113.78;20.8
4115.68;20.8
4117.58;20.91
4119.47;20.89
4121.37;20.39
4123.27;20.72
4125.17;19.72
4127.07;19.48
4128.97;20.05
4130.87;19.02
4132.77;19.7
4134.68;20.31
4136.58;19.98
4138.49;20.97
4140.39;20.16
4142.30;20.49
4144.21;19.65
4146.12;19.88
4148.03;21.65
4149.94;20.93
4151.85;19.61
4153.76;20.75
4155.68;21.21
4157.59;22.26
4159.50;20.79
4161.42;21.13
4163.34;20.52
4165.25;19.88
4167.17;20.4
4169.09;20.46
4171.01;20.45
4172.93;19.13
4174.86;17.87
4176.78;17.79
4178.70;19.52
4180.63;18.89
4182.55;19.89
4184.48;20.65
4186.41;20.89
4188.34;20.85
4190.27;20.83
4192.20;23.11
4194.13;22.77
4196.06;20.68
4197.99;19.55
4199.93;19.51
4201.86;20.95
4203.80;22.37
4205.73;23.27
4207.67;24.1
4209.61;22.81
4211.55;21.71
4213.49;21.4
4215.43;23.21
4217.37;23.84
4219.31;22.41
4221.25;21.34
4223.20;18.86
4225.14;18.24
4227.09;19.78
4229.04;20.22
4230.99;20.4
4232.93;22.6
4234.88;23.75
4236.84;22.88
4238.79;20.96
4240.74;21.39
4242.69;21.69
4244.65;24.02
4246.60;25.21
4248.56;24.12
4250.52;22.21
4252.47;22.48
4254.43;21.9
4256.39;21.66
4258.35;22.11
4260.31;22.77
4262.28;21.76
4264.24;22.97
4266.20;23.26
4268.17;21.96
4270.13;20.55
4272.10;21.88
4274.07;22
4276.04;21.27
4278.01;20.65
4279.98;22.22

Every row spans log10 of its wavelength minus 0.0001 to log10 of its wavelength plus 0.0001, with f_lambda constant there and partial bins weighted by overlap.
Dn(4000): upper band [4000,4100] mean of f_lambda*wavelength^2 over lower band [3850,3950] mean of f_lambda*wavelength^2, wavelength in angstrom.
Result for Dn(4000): 1.92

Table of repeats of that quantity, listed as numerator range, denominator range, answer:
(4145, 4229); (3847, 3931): 2.05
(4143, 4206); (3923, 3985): 1.94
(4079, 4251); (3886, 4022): 1.60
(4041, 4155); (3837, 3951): 1.99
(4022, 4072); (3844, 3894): 2.07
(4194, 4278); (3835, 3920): 2.28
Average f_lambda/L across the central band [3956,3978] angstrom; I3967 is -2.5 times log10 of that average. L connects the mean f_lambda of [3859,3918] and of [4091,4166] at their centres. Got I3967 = 0.36 mag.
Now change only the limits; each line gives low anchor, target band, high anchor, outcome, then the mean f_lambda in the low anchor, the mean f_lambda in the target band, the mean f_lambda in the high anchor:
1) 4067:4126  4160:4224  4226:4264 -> 0.040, 20.9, 20.9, 22.2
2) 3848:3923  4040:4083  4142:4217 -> -0.156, 12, 20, 20.8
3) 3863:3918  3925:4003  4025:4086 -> 0.207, 12.6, 13.4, 20.4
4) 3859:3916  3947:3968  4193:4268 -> 0.115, 12.4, 12.9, 22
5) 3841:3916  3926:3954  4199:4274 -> 0.238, 11.7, 10.9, 22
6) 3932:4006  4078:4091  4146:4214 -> -0.237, 14.1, 22.1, 20.8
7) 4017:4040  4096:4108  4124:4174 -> 0.102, 21.5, 18.9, 20.3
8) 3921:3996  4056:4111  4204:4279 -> -0.211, 12.8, 20.5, 22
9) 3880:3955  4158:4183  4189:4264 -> 0.018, 12.1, 19.8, 21.9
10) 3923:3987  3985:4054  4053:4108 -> -0.246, 12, 20.4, 20.4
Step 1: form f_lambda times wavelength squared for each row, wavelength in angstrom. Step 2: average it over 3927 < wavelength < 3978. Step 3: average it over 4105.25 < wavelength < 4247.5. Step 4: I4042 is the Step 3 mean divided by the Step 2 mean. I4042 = 2.12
